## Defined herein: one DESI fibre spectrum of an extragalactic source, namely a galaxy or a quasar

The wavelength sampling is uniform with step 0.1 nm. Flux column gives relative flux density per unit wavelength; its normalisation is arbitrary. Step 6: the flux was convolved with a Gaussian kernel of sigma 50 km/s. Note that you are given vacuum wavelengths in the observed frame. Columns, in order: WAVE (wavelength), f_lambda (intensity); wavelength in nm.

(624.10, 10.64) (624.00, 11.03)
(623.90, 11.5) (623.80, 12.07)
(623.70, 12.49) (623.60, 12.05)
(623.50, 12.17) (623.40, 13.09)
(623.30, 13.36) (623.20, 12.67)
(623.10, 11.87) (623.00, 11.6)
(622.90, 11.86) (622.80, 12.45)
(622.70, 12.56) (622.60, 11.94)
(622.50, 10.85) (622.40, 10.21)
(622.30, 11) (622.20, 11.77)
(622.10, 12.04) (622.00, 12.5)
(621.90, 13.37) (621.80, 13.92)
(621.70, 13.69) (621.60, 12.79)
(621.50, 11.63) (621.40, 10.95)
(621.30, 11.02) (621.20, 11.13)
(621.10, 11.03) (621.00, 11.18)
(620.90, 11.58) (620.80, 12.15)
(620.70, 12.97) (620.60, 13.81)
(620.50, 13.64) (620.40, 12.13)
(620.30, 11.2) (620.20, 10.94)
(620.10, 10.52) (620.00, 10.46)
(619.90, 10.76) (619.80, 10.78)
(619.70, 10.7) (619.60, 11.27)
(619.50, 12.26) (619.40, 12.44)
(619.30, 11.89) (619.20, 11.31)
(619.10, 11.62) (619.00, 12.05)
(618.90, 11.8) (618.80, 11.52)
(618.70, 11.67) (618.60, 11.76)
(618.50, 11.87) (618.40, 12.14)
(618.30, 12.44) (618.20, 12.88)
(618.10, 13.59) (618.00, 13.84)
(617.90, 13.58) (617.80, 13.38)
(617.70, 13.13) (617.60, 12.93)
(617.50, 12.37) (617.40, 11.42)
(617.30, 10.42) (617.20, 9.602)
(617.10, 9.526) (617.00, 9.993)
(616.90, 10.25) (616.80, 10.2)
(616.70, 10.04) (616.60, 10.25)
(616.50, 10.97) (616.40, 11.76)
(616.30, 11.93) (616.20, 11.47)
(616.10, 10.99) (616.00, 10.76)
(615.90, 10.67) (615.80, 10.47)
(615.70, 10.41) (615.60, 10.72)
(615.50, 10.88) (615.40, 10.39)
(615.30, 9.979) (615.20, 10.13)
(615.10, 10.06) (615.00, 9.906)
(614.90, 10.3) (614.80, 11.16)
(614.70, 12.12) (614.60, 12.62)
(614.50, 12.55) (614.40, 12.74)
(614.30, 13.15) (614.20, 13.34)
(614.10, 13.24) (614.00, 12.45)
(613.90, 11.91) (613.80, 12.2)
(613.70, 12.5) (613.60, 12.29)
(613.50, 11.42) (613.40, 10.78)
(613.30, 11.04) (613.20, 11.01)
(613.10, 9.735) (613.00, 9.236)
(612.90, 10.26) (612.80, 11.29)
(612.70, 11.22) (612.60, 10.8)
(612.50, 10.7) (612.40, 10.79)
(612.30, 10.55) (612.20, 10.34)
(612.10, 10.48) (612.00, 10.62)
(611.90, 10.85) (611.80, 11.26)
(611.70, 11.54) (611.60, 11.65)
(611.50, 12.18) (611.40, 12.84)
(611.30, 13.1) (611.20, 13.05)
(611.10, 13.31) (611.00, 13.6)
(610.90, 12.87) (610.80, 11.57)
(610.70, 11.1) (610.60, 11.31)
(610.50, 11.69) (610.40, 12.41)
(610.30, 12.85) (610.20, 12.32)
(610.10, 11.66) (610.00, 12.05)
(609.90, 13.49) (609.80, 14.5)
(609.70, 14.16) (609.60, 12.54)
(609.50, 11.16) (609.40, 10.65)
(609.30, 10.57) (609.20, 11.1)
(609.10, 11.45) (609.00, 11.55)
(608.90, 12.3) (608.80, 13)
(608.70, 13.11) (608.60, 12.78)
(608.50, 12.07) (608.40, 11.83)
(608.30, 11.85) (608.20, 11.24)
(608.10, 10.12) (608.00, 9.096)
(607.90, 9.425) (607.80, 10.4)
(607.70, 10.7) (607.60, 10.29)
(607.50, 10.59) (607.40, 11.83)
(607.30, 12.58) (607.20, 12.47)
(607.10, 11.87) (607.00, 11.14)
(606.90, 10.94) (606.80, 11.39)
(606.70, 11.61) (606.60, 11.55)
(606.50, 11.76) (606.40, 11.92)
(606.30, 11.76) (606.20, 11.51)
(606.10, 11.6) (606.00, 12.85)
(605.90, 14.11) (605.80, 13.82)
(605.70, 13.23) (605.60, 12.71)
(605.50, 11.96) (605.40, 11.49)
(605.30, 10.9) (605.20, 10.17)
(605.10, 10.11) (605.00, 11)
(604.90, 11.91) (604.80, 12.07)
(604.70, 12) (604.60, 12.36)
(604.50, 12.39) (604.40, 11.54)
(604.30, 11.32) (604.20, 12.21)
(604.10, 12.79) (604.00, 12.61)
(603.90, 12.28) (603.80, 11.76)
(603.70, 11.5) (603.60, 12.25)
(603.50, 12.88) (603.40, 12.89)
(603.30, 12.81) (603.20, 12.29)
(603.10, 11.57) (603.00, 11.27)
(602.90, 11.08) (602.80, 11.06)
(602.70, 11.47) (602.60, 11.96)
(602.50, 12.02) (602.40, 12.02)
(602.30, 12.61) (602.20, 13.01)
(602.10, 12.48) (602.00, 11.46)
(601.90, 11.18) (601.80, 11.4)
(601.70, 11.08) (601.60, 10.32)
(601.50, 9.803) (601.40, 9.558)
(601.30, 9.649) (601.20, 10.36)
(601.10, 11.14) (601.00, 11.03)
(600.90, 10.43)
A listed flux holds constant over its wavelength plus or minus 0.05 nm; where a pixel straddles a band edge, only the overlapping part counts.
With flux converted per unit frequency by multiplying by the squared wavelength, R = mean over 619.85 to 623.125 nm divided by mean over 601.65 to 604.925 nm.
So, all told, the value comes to 1.1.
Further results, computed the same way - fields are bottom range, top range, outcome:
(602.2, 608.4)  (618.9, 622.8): 1.06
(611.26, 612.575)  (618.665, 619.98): 1.05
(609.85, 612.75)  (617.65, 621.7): 1.04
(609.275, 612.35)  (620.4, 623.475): 1.05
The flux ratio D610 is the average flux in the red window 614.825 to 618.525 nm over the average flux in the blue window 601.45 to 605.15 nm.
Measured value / 1.0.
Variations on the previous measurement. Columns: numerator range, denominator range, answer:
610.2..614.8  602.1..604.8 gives 0.97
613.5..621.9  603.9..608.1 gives 1.00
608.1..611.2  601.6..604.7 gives 1.02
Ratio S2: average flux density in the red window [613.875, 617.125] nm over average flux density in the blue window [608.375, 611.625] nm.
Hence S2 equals 0.91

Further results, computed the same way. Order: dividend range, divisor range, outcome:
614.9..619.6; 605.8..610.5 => 0.96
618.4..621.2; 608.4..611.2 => 0.95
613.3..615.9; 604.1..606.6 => 0.96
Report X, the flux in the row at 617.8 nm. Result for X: 13.38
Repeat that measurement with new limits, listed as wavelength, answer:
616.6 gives 10.25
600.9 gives 10.43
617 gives 9.993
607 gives 11.14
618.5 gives 11.87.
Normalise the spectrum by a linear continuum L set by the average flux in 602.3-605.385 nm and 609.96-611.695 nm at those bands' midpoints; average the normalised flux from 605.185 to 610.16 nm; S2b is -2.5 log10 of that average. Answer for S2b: 0.03 mag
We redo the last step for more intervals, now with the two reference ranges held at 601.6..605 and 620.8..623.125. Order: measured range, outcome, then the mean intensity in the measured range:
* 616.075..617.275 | 0.13 mag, 10.6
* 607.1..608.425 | 0.09 mag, 11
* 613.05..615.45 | 0.03 mag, 11.5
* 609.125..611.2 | -0.03 mag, 12.3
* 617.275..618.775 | -0.06 mag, 12.5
